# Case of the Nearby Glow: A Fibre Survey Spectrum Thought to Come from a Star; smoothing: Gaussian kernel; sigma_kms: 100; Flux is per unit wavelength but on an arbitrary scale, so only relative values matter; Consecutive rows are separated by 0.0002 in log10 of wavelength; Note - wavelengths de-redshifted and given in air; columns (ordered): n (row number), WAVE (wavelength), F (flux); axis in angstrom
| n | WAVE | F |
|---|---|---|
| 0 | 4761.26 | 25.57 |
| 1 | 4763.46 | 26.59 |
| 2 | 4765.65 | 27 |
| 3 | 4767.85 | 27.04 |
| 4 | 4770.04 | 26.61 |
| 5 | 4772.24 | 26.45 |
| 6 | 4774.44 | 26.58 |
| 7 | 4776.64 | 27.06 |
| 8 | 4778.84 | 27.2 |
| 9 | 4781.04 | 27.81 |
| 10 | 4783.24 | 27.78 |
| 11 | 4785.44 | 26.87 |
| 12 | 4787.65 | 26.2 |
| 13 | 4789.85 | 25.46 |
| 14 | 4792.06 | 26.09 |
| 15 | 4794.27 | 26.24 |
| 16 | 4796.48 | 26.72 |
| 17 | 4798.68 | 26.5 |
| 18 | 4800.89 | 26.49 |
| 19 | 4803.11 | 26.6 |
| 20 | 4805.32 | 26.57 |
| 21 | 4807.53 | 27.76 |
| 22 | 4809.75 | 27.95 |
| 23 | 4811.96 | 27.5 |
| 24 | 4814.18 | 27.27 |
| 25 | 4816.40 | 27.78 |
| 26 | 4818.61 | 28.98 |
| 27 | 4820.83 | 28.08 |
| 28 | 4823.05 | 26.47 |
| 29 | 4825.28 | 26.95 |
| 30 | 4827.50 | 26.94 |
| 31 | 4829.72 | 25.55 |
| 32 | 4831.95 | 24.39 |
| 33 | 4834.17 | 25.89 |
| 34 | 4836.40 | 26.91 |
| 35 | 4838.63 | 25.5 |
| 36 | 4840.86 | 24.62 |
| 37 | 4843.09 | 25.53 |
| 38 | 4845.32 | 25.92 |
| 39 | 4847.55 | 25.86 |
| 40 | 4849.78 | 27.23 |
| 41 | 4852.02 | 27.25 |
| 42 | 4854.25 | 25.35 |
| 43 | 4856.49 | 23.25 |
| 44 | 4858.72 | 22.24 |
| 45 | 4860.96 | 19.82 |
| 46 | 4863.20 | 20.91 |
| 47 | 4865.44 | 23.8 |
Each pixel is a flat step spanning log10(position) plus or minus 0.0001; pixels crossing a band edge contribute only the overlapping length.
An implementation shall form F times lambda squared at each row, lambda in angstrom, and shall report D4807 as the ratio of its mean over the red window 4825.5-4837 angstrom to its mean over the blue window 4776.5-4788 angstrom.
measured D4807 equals 1.0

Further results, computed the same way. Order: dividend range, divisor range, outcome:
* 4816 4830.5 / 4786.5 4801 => 1.05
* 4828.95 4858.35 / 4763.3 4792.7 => 0.98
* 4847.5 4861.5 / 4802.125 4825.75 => 0.91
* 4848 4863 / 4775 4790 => 0.92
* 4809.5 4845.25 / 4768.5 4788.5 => 1.01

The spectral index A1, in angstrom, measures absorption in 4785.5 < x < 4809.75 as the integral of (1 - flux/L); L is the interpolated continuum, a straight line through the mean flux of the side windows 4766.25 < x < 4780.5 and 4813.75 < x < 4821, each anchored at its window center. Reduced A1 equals 0.9 angstrom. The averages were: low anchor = 26.9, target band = 26.5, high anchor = 28.1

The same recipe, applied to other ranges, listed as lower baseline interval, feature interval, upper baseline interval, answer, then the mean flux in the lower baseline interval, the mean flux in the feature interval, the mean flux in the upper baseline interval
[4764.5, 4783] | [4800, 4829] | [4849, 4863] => -2.1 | 27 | 27.3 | 23.9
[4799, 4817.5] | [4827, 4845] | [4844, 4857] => 0.5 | 27.2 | 25.6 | 25.9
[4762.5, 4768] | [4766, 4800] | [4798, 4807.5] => 0.1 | 26.9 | 26.7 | 26.7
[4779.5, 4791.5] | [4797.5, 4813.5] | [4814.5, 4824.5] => 0.2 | 26.8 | 27.1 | 27.7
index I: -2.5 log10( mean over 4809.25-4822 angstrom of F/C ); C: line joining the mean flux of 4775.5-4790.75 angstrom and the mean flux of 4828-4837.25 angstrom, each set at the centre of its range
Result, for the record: -0.07 mag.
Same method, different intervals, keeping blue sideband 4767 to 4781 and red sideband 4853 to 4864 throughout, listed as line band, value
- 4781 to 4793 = -0.016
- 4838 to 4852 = -0.123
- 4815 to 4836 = -0.111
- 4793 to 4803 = -0.036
